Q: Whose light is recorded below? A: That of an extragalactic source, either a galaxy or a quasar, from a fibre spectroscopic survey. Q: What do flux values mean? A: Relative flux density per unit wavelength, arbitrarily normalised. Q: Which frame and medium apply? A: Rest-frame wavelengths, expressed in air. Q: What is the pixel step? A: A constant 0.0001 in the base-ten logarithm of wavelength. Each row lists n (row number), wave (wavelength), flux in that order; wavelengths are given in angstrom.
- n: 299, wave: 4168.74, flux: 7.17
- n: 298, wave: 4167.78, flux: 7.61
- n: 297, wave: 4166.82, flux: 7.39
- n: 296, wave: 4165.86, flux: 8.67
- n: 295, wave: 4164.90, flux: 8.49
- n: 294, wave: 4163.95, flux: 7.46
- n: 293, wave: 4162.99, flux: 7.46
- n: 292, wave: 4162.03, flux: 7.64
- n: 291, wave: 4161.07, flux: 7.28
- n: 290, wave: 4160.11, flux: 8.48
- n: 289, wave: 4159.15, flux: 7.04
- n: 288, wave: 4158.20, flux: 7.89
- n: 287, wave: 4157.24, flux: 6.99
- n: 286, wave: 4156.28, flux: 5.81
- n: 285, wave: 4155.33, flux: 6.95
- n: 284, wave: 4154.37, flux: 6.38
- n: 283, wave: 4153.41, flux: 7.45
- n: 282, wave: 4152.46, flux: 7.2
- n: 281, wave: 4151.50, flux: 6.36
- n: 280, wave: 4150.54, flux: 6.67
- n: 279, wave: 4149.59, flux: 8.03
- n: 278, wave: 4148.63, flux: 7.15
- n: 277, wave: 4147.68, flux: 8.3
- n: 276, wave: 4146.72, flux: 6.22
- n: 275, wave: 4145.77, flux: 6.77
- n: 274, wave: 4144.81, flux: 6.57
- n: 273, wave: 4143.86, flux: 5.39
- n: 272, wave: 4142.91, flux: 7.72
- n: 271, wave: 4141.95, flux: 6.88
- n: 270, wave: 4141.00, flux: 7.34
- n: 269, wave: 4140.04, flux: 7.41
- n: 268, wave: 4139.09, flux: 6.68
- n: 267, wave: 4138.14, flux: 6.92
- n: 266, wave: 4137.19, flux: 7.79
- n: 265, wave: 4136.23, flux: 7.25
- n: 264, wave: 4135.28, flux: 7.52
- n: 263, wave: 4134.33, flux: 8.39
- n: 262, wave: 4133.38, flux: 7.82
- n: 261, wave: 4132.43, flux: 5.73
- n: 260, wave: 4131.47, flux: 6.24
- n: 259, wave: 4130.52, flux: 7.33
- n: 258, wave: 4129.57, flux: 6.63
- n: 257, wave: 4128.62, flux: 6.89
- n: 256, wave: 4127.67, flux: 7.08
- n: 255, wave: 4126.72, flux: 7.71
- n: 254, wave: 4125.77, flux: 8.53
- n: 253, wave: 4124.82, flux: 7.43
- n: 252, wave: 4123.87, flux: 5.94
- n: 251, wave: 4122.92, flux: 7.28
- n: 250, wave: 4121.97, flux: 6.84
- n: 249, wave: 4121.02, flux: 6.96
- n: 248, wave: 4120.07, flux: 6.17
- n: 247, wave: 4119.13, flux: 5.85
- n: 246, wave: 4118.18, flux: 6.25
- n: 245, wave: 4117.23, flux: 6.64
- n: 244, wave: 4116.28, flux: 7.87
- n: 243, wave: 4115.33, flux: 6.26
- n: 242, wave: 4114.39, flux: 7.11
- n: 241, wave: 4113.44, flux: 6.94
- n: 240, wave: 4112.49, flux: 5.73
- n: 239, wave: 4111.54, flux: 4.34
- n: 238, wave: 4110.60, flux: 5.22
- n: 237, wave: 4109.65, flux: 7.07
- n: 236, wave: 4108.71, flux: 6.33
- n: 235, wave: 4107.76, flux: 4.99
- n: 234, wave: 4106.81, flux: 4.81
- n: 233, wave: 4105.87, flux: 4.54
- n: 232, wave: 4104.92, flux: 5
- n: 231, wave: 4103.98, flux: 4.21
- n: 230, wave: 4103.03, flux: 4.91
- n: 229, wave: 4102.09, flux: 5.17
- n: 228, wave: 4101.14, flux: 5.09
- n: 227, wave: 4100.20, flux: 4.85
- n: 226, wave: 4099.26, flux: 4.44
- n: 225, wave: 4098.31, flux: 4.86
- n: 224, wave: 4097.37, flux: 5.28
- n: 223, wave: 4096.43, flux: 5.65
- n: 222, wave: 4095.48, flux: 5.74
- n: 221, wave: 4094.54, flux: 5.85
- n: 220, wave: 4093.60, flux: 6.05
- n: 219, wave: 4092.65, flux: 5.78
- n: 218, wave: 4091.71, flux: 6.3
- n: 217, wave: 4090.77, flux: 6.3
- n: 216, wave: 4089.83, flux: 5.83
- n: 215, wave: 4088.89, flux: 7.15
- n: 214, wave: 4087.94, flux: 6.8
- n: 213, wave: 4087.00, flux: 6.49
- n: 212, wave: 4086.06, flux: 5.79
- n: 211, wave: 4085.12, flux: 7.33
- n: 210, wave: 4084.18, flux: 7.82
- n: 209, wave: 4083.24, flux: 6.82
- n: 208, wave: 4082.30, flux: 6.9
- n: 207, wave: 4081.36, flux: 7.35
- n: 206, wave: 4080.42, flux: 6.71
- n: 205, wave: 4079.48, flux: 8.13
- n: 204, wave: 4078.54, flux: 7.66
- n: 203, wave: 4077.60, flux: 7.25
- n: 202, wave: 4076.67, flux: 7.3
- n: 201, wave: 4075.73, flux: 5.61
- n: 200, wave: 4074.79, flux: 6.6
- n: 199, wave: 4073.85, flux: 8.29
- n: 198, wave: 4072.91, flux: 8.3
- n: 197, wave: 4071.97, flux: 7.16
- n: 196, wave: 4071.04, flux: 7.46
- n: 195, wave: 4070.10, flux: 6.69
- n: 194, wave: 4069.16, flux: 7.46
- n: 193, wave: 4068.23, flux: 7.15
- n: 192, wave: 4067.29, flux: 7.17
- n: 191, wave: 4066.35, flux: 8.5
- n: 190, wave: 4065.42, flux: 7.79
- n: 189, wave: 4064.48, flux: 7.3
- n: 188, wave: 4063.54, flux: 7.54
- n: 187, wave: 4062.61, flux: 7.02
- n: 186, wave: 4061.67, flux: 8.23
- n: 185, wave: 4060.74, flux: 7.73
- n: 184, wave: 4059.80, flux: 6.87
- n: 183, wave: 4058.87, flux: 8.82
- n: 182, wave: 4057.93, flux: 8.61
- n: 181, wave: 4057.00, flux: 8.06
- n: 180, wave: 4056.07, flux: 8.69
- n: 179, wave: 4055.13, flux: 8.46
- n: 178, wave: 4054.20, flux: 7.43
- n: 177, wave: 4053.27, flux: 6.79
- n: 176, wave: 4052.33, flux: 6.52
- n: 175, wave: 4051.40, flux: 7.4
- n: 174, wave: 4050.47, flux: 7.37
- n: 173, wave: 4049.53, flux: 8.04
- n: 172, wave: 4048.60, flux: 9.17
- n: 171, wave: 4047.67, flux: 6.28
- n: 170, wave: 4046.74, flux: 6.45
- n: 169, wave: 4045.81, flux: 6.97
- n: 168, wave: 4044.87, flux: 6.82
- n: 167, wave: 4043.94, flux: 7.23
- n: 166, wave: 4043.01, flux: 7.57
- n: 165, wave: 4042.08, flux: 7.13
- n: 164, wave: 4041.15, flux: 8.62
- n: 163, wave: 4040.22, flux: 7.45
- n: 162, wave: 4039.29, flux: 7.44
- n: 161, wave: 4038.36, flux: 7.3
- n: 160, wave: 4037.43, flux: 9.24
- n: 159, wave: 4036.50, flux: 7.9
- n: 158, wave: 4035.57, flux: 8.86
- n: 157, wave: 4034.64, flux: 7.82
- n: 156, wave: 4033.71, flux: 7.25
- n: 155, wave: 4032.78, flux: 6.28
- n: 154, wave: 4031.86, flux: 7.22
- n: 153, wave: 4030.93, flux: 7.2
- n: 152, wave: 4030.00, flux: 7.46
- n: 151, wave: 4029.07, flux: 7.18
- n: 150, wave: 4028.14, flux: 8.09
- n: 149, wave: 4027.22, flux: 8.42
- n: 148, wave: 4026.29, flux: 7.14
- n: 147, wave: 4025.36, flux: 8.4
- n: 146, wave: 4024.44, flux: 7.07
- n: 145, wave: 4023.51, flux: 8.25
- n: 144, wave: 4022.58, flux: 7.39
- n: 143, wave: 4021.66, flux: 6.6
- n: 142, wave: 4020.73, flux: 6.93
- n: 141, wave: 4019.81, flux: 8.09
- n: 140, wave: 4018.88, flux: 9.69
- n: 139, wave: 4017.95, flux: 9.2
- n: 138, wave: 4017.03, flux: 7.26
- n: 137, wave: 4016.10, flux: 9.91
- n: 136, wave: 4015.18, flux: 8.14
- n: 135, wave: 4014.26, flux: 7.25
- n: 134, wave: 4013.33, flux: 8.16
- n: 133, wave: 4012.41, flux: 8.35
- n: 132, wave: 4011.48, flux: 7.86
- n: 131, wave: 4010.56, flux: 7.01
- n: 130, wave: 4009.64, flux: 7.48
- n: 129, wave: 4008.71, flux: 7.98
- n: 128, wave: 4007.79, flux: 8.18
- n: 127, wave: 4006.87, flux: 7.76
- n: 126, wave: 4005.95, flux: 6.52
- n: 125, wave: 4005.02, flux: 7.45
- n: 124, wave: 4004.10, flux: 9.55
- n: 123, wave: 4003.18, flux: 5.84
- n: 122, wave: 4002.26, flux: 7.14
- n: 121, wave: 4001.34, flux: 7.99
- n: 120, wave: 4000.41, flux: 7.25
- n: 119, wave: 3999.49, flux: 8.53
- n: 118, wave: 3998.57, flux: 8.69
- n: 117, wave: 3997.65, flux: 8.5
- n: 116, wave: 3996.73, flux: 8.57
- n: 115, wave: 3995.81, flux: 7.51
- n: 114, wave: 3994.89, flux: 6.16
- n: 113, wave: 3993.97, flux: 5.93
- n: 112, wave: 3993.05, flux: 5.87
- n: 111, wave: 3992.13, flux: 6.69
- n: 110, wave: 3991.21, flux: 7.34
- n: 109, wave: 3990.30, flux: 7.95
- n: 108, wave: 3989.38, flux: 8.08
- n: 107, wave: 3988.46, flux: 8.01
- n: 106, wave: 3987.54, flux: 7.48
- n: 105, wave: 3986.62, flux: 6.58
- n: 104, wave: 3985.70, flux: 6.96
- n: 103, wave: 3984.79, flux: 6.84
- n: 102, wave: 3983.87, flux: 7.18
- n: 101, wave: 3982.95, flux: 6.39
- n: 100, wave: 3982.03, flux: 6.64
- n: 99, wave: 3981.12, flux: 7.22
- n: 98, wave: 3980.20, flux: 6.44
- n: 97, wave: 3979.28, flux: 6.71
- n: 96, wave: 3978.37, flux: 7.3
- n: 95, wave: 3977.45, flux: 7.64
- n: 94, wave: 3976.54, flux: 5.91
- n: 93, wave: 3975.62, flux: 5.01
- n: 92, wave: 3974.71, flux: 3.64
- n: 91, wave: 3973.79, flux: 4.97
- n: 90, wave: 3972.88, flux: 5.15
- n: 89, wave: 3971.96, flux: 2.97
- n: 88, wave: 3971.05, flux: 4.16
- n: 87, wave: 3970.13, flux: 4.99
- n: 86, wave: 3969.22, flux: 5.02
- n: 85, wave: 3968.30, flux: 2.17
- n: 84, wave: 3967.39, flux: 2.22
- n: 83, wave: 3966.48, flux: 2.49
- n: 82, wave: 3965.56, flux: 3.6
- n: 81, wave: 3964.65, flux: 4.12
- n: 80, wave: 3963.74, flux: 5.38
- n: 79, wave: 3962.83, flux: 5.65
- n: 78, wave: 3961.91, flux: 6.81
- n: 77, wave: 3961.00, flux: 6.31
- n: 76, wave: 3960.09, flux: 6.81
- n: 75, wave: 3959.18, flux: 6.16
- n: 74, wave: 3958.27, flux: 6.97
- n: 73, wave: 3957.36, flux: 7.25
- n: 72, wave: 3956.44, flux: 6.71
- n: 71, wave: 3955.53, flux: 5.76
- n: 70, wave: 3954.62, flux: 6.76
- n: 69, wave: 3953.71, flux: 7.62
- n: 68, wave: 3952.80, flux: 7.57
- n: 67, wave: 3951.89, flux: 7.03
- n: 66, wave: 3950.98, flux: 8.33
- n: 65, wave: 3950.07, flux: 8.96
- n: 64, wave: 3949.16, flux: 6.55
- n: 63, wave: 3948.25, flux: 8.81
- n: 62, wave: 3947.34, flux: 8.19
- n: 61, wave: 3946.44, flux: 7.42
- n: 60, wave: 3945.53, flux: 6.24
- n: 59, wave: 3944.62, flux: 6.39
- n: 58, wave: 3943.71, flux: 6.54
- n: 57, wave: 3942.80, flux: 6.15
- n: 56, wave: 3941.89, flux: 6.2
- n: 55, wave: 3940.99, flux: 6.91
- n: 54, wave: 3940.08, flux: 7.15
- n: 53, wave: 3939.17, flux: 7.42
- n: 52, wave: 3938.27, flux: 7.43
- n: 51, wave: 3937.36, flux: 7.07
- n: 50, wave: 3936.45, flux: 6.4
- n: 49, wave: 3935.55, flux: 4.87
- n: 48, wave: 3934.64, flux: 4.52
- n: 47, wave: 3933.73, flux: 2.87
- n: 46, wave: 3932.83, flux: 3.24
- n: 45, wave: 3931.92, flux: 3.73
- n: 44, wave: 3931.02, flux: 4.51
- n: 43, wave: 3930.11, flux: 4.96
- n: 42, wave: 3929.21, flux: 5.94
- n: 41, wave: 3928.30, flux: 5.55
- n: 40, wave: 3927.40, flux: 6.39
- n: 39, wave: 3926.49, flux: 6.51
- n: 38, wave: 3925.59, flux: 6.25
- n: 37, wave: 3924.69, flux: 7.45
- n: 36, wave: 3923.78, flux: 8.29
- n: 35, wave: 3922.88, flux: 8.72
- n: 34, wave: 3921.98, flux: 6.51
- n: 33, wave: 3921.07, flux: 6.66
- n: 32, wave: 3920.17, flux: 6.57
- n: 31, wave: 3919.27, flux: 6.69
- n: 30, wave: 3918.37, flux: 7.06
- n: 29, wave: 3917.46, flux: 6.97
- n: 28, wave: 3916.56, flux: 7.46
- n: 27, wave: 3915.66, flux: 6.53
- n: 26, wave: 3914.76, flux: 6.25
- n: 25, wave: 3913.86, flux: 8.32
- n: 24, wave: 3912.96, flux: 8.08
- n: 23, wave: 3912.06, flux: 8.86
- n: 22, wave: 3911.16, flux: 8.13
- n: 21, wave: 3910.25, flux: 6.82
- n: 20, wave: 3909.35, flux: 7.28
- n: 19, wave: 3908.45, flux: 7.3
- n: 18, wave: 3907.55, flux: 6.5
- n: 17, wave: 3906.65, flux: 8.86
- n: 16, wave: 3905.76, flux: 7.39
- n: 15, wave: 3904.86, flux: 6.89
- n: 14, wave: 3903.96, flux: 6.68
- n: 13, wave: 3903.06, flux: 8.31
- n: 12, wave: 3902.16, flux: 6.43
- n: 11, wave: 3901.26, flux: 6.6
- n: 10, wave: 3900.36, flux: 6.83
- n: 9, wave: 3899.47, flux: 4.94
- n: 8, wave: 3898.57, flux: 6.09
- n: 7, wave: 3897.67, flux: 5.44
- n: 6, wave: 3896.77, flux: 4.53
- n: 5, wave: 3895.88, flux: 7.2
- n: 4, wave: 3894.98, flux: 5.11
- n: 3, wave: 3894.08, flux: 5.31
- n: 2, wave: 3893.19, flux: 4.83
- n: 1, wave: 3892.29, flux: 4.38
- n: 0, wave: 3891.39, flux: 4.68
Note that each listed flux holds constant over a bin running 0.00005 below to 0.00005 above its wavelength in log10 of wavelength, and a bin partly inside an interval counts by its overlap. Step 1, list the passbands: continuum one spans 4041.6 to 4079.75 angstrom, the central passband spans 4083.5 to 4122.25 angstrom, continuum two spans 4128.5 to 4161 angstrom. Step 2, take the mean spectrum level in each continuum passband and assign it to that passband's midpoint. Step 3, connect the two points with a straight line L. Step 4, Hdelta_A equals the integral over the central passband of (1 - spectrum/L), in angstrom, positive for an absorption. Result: 7.2 angstrom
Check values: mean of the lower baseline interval 7.49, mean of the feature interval 5.92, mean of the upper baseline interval 7.07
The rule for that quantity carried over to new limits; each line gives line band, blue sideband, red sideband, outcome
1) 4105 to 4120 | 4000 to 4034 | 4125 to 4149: 2.6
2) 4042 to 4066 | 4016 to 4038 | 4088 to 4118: -1.7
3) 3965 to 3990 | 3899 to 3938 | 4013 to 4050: 5.4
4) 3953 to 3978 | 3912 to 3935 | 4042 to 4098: 4.7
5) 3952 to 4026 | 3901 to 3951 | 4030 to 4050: 4.3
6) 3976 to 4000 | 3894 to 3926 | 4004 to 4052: 0.8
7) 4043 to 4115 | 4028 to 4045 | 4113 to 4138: 6.1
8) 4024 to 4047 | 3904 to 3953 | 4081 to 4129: -4.1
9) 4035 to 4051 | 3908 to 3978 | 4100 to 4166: -2.9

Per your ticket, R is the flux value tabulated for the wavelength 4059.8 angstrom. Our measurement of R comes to 6.87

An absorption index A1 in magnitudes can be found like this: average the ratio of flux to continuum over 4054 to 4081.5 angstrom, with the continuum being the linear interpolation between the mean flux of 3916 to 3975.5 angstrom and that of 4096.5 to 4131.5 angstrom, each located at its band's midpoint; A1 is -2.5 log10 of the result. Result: -0.24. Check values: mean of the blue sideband 6.03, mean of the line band 7.58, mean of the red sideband 6.07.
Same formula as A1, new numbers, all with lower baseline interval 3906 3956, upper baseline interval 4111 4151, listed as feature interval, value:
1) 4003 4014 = -0.13 mag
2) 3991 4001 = -0.09 mag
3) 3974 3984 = 0.08 mag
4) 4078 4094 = 0.02 mag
